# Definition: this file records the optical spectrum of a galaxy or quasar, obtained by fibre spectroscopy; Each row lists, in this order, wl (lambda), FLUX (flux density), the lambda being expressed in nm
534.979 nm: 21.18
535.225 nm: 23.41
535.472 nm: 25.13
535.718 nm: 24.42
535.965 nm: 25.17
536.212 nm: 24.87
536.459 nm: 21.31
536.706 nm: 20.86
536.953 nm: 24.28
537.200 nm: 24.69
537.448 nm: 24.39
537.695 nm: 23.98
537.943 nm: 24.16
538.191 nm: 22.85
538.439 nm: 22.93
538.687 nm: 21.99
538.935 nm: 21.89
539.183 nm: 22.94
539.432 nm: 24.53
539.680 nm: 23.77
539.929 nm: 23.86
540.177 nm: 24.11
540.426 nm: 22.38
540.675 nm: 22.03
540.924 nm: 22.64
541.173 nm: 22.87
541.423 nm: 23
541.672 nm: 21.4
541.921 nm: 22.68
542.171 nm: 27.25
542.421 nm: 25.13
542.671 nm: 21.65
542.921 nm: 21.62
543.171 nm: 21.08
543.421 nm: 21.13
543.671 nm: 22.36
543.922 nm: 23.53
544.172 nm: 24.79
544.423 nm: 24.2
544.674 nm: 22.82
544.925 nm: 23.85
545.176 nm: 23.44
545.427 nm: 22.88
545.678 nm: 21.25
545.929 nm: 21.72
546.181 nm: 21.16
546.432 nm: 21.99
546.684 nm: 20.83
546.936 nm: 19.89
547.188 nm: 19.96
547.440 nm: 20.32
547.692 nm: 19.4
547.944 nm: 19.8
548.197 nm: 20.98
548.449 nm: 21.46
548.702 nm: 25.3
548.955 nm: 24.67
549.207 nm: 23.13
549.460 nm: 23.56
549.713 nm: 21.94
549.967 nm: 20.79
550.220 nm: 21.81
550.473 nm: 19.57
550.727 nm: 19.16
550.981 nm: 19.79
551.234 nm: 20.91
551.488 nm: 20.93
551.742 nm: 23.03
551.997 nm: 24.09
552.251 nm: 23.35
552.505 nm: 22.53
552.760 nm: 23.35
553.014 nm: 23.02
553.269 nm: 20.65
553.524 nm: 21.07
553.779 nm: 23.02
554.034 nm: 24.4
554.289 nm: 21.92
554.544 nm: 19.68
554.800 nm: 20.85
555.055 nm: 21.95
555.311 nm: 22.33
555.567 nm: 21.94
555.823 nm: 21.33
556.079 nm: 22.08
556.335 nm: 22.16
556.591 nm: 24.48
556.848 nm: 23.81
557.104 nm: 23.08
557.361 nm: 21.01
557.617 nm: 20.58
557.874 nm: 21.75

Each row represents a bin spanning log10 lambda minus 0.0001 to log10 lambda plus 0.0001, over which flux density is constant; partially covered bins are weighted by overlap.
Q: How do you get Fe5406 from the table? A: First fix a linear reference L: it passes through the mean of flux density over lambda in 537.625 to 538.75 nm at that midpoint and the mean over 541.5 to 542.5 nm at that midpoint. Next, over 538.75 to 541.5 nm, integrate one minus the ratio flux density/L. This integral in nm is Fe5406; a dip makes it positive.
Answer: 0.06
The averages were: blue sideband 23.2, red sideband 24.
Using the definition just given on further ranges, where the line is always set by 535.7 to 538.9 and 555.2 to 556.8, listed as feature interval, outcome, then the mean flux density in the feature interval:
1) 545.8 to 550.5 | 0.28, 21.5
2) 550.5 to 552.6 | 0.10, 21.6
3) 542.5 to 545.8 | 0.06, 22.7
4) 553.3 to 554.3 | 0.00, 22.5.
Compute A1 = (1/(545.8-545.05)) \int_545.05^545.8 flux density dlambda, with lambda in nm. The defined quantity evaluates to 22.5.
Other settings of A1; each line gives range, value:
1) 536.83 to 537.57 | 24.4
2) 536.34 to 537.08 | 22.2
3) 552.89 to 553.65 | 21.6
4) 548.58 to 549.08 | 25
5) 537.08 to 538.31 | 24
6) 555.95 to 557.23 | 23.1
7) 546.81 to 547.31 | 19.9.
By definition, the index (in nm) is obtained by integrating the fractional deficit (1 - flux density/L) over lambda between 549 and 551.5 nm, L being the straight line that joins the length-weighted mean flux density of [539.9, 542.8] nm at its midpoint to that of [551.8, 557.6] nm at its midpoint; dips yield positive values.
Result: 0.150 nm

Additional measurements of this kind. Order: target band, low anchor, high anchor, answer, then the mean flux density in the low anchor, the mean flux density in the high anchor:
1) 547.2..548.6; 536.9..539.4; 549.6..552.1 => 0.08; 23.4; 21.2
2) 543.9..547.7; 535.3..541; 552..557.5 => 0.15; 23.4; 22.3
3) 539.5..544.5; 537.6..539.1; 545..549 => -0.16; 22.9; 21.5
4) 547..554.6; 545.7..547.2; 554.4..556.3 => -0.19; 21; 21.5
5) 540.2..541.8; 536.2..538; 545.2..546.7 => 0.02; 23.5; 21.8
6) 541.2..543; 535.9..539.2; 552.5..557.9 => -0.02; 23.3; 22.1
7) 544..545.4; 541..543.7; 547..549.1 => -0.10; 22.8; 21.5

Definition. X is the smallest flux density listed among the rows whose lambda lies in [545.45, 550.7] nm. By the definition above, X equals 19.4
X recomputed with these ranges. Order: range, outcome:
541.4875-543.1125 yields 21.4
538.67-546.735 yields 20.83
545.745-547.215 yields 19.89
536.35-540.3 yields 20.86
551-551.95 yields 20.91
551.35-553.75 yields 20.65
